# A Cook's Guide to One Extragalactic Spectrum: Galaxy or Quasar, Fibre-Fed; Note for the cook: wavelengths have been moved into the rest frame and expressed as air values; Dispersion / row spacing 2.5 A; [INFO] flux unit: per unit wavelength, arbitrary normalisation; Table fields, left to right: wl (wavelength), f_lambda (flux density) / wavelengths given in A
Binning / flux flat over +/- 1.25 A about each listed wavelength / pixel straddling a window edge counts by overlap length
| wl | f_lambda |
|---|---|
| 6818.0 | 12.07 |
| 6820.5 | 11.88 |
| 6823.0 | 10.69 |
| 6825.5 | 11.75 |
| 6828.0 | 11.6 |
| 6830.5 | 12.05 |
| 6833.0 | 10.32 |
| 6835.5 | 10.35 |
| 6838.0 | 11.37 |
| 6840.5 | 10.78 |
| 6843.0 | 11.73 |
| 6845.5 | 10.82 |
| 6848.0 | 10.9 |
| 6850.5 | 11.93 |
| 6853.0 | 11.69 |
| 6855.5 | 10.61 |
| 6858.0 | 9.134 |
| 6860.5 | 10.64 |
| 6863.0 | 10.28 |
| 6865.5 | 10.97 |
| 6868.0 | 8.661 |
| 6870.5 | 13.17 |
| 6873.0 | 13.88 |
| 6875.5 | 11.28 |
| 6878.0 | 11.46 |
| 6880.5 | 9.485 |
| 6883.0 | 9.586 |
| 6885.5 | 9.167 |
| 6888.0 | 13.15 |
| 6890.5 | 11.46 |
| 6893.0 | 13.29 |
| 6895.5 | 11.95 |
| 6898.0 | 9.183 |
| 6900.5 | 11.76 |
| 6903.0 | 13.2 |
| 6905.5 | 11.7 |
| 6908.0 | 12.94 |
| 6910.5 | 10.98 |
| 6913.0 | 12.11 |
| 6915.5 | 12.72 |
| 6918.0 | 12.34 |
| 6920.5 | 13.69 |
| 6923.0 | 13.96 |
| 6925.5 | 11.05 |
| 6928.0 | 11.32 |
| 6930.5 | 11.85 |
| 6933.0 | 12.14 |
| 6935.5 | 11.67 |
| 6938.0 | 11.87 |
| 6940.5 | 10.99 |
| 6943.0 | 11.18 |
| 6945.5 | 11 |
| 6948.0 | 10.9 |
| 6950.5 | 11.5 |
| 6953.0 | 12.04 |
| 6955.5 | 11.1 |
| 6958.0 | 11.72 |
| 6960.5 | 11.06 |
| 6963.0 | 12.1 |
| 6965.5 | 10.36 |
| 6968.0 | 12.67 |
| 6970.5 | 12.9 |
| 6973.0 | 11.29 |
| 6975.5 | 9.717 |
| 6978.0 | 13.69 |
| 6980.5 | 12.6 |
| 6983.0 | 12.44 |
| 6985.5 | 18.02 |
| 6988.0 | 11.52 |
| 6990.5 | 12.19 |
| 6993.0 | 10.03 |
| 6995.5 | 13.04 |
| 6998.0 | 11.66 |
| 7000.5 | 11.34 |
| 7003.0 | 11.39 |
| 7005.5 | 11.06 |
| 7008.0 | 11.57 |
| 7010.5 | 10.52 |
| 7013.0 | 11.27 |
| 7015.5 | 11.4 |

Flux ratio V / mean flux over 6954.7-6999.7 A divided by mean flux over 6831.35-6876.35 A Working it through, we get 1.10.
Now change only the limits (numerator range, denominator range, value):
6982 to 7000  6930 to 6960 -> 1.10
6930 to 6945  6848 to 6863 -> 1.08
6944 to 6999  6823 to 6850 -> 1.07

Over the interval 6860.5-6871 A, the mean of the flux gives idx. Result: 10.6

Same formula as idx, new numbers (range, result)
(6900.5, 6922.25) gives 12.5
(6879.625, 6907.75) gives 11.3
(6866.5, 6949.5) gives 11.7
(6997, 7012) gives 11.3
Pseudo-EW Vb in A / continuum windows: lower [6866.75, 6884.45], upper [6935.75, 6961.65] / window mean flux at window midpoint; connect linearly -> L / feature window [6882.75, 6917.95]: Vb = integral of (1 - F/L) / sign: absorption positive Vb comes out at -1.8 A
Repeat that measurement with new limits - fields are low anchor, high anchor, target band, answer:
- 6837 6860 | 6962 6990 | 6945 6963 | 1.21 A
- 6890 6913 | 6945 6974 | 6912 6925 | -1.21 A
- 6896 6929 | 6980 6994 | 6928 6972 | 3.14 A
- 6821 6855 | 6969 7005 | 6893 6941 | -1.01 A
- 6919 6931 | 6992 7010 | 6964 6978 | 0.24 A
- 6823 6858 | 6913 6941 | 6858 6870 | 1.25 A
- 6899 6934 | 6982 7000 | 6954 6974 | 1.35 A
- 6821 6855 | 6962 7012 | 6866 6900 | 0.73 A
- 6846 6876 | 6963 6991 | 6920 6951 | 0.61 A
